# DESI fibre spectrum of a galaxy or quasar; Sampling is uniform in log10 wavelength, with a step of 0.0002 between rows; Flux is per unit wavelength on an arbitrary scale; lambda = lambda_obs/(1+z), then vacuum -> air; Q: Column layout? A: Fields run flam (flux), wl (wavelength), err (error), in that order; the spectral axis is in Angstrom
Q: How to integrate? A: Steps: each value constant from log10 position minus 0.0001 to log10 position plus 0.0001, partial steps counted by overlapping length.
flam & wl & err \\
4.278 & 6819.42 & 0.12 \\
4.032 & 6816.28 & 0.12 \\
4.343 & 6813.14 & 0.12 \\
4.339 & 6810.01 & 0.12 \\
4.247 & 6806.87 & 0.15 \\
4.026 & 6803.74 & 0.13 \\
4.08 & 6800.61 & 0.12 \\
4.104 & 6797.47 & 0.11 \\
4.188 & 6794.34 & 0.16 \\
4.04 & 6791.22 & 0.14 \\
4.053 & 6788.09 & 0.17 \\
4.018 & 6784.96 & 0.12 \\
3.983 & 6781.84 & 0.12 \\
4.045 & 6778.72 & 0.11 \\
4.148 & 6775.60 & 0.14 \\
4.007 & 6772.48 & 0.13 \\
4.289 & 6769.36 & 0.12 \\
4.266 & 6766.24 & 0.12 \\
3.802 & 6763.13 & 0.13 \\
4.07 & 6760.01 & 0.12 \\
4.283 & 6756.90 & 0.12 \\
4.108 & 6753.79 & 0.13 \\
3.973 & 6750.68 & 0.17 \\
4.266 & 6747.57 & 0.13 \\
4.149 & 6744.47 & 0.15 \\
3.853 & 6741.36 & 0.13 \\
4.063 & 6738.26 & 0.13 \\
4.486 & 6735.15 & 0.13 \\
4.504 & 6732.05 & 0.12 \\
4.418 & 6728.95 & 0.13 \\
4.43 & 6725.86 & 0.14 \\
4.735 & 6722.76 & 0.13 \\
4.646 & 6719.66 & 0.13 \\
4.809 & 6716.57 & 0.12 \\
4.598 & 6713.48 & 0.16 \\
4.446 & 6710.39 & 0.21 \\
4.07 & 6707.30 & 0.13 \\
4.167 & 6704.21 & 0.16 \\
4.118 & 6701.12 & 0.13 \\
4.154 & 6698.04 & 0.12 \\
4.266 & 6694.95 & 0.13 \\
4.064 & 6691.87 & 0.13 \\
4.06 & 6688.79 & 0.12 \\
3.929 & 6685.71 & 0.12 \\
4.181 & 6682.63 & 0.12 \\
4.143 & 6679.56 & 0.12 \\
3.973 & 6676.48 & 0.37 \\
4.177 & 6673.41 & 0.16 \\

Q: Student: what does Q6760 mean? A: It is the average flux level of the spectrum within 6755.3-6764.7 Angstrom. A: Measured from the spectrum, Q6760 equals 4.05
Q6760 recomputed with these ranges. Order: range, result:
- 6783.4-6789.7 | 4.03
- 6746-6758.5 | 4.16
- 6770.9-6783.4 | 4.05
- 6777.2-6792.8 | 4.03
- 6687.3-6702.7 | 4.13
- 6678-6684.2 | 4.16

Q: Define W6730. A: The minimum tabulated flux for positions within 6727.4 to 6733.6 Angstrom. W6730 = 4.418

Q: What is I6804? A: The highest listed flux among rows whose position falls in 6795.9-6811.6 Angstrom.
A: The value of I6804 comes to 4.339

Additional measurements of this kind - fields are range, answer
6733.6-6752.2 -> 4.486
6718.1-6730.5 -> 4.735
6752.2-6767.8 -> 4.283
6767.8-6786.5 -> 4.289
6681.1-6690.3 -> 4.181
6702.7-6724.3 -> 4.809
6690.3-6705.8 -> 4.266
